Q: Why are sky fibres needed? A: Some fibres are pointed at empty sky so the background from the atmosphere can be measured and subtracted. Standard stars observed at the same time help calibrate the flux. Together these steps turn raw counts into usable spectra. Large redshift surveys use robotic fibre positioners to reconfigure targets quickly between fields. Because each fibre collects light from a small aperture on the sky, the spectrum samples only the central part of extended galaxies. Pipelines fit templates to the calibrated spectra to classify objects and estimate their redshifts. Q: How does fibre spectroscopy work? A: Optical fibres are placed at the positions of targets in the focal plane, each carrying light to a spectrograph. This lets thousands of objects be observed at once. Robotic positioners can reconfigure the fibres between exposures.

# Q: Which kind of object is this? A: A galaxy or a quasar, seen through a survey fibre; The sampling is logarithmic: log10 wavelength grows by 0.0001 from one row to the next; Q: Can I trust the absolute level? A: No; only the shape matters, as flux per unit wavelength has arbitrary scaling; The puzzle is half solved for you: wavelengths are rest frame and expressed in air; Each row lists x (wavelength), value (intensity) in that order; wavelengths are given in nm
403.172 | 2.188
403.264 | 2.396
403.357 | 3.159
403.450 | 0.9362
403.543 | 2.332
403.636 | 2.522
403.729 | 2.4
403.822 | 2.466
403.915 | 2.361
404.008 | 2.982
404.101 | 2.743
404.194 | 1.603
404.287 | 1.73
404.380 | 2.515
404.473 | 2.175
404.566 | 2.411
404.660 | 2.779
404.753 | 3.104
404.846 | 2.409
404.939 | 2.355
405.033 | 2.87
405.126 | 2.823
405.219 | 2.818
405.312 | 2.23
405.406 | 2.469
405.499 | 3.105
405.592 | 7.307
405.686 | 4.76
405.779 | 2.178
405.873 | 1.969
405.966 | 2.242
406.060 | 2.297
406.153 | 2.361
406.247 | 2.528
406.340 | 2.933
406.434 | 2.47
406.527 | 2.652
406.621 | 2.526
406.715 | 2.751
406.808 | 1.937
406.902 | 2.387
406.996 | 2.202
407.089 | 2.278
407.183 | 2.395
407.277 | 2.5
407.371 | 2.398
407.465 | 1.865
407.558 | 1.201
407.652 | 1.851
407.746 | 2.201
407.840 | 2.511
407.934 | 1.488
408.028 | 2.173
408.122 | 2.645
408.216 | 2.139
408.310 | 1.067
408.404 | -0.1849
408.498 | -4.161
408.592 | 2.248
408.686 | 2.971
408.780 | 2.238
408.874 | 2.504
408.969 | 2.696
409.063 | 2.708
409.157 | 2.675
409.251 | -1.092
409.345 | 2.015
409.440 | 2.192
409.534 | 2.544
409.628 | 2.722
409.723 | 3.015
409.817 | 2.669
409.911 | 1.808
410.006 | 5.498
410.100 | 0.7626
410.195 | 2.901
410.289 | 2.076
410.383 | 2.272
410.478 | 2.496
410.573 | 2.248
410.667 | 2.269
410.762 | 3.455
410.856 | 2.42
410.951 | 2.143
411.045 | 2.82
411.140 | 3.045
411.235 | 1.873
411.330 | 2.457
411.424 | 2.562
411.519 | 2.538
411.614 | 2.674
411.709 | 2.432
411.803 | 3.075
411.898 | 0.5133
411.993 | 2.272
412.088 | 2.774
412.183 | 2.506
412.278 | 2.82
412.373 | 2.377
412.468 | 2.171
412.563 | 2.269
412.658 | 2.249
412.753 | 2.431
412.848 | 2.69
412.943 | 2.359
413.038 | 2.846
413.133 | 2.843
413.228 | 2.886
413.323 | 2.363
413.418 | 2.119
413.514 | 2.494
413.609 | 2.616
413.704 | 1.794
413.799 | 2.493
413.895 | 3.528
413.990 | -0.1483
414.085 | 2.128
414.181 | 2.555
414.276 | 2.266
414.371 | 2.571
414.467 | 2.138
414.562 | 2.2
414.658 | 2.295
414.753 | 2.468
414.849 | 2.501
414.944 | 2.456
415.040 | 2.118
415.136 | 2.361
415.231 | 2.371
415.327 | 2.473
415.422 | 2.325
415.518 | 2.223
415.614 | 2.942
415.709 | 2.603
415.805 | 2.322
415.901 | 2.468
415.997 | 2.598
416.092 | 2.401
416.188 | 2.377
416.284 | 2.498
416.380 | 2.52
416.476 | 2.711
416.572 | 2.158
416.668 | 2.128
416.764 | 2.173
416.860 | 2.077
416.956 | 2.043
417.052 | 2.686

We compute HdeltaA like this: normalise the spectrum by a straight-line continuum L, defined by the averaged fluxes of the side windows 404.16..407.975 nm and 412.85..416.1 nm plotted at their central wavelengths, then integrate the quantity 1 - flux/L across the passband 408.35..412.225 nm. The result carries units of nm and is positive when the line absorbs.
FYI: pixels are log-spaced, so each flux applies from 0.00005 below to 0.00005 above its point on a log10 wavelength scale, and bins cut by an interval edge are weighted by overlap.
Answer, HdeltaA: 0.425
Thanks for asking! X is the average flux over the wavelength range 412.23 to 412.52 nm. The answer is 2.45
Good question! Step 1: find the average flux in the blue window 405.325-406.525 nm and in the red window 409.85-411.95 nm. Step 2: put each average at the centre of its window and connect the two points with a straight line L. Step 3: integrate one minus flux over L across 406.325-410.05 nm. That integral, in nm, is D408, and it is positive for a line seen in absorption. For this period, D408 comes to 0.92 nm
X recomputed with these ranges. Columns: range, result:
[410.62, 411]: 2.58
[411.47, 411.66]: 2.6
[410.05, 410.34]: 1.96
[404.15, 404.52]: 2.01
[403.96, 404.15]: 2.84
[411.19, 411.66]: 2.42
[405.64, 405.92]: 2.97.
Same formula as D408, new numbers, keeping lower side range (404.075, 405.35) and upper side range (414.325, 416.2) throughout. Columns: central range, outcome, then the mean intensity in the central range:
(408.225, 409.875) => 0.497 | 1.71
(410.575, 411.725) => -0.055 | 2.55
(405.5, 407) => -0.250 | 2.87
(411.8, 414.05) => 0.085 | 2.33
